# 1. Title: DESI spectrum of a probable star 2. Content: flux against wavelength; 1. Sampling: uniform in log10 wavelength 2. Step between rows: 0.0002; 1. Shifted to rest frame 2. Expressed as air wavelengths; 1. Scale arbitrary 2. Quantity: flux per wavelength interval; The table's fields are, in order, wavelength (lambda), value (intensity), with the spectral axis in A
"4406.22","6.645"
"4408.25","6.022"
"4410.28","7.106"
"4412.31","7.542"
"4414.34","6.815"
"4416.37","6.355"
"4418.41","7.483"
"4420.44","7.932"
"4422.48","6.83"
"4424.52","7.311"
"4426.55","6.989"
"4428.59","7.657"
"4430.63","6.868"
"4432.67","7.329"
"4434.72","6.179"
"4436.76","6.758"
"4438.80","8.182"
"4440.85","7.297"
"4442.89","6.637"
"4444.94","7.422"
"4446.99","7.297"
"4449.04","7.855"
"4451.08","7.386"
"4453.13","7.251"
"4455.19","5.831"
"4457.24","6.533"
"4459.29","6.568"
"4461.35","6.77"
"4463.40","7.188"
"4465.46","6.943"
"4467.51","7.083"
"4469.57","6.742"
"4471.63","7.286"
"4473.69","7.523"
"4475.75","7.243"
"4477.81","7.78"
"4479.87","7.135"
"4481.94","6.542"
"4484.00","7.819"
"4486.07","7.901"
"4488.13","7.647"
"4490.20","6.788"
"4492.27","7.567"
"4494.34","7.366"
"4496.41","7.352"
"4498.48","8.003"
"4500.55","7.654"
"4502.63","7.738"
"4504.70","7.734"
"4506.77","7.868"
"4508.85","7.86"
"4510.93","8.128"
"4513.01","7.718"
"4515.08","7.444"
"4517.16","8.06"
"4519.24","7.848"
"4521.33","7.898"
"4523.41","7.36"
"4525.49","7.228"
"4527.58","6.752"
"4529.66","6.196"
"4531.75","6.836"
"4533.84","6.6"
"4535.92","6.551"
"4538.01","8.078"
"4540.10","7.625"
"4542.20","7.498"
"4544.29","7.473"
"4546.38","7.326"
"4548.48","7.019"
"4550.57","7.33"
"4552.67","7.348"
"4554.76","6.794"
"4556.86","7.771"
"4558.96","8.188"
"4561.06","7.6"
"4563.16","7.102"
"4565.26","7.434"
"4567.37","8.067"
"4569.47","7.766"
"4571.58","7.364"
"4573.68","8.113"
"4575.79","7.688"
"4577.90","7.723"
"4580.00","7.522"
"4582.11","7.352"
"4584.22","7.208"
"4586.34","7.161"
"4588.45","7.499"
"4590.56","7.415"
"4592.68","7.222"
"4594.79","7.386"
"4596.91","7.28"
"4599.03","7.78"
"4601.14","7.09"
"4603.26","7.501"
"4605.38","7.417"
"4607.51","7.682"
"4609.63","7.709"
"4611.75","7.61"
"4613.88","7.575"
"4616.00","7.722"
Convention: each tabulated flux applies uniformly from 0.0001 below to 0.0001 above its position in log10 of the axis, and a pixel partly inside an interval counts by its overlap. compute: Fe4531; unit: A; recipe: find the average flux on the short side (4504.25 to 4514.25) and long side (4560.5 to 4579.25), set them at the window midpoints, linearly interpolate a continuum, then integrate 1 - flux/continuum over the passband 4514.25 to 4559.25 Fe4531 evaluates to 2.6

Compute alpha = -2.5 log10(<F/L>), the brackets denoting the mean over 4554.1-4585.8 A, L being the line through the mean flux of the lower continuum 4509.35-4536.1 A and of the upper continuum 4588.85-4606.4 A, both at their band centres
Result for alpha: -0.03 mag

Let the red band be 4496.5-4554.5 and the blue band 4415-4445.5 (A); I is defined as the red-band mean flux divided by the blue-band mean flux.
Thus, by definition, 1.0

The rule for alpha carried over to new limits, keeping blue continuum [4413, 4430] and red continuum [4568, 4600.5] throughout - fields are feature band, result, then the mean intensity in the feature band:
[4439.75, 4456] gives 0.01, 7.14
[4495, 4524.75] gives -0.06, 7.75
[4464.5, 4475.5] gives 0.02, 7.13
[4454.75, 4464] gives 0.10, 6.6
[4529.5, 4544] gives 0.04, 7.13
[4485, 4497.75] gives -0.02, 7.45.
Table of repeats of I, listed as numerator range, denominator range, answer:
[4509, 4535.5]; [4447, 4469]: 1.06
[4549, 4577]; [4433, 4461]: 1.08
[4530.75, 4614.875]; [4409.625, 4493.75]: 1.04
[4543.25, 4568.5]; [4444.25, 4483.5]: 1.05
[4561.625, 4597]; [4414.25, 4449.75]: 1.04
